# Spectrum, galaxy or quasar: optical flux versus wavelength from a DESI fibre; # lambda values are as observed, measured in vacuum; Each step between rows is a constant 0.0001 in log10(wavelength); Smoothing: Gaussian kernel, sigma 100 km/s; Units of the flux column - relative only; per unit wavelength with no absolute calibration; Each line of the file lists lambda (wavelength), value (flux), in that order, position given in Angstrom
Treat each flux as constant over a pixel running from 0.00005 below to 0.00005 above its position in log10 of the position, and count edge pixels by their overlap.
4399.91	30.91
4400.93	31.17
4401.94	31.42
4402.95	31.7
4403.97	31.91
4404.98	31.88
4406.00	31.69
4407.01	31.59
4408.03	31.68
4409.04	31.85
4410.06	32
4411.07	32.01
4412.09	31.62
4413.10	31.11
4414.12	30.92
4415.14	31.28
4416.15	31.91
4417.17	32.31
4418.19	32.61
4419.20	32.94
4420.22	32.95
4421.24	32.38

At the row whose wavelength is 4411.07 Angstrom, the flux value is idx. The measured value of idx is 32.01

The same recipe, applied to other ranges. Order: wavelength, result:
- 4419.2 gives 32.94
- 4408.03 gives 31.68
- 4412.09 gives 31.62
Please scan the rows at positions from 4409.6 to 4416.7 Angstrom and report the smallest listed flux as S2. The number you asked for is 30.92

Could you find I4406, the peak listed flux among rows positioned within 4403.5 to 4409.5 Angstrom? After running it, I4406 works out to 31.91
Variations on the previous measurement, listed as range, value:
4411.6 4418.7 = 32.61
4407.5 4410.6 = 32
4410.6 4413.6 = 32.01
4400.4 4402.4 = 31.42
